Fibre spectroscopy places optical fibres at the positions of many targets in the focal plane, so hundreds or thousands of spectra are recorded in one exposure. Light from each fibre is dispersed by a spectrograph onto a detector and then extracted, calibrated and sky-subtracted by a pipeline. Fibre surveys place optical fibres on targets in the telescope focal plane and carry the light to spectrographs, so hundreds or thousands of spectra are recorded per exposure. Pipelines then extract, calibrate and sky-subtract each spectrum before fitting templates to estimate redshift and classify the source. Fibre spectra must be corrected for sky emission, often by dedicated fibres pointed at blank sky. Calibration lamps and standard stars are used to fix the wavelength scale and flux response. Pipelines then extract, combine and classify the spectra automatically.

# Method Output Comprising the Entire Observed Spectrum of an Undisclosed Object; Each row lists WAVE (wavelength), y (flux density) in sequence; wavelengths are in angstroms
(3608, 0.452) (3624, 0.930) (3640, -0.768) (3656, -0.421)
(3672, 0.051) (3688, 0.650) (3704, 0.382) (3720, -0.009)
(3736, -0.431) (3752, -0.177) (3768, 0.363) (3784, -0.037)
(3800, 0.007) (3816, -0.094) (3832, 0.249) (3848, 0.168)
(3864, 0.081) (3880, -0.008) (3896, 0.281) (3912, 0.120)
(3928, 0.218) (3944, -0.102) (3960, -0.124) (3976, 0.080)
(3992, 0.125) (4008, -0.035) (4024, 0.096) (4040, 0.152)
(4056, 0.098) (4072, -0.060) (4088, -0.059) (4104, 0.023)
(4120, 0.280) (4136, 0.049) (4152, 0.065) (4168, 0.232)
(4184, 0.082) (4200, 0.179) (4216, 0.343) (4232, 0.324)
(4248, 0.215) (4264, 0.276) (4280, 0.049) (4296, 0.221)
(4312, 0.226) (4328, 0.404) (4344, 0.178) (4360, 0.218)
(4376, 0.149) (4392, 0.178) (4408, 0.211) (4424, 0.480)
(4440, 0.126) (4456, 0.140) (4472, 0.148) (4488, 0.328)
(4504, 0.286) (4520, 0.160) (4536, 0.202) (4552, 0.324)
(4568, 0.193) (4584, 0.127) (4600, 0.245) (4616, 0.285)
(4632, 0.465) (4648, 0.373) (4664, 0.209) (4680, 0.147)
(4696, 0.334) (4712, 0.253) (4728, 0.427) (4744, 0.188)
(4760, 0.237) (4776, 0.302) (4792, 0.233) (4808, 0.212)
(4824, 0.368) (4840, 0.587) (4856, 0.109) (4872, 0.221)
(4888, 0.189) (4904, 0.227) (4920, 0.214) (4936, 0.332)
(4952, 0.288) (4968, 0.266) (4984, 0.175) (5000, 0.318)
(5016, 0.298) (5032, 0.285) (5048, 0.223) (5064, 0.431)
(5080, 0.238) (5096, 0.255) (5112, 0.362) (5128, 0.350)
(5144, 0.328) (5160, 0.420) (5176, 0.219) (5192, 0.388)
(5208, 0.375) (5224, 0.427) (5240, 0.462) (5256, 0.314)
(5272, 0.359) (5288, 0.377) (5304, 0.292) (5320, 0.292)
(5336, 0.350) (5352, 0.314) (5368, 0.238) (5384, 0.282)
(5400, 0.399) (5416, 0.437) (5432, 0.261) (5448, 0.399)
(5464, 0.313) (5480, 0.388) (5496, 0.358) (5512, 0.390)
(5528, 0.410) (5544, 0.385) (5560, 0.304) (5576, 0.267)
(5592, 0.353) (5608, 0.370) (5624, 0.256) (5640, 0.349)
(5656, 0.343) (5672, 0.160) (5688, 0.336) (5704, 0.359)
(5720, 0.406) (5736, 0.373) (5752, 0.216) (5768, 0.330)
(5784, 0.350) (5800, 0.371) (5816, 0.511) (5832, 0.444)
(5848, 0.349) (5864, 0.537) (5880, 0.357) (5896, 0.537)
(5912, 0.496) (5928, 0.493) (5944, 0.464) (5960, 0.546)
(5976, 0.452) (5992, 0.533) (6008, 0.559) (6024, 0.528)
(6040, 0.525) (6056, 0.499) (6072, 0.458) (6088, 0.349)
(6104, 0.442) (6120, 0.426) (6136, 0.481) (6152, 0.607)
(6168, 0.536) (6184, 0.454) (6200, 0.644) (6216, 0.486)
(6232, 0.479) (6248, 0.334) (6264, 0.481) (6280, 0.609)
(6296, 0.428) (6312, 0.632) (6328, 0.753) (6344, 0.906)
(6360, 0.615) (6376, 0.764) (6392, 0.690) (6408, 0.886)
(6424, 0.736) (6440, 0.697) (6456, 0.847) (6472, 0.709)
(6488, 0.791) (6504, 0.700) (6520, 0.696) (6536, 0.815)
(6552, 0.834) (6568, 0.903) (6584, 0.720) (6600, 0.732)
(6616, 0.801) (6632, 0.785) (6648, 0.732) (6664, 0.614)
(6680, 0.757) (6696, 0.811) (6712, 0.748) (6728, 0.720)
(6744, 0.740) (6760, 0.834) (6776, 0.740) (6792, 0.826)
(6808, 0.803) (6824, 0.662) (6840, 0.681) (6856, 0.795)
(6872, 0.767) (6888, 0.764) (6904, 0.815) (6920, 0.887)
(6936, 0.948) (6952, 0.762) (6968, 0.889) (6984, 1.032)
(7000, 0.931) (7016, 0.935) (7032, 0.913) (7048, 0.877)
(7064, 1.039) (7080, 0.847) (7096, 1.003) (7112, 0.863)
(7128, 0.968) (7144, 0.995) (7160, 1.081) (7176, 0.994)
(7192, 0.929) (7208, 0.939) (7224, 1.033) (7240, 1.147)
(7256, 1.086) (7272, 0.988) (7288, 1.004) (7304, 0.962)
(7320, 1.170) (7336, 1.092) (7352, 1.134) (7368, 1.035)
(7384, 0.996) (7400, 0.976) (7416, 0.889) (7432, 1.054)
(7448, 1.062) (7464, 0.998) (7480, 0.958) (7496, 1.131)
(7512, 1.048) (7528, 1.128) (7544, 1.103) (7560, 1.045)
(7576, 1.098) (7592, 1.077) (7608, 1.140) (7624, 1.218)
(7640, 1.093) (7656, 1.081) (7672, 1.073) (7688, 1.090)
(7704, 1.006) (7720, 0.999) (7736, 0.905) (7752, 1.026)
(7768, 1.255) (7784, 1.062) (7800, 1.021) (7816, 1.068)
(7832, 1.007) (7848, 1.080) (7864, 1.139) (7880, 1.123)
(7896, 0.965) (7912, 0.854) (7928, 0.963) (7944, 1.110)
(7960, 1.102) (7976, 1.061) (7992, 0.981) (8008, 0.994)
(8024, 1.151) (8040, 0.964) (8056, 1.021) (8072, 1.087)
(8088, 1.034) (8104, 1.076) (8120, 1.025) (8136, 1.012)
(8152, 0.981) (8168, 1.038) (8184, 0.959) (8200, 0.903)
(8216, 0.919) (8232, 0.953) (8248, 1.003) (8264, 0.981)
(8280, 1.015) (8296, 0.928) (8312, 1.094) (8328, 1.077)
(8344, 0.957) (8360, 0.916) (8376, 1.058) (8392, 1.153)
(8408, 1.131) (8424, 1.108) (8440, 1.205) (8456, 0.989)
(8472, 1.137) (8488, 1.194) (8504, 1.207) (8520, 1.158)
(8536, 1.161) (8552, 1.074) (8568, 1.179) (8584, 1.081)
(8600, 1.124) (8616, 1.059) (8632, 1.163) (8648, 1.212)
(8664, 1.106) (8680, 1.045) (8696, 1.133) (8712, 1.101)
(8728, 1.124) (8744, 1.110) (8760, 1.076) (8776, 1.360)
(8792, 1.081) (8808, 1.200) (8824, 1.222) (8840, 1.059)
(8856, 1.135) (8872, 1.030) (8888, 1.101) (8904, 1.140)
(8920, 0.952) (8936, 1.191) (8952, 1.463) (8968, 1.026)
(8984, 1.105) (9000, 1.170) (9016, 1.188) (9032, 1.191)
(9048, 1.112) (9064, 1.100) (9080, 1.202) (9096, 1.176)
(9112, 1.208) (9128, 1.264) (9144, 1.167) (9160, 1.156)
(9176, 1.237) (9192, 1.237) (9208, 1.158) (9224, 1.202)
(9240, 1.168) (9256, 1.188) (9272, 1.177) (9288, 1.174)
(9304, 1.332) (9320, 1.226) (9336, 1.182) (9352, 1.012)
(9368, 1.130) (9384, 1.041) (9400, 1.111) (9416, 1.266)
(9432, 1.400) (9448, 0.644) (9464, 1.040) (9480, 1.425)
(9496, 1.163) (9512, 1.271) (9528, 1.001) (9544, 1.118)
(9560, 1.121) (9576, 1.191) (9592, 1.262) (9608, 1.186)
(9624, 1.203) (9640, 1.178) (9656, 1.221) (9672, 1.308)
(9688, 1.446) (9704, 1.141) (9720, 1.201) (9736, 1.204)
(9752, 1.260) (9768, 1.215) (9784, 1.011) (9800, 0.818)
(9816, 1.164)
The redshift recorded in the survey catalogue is 0.59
